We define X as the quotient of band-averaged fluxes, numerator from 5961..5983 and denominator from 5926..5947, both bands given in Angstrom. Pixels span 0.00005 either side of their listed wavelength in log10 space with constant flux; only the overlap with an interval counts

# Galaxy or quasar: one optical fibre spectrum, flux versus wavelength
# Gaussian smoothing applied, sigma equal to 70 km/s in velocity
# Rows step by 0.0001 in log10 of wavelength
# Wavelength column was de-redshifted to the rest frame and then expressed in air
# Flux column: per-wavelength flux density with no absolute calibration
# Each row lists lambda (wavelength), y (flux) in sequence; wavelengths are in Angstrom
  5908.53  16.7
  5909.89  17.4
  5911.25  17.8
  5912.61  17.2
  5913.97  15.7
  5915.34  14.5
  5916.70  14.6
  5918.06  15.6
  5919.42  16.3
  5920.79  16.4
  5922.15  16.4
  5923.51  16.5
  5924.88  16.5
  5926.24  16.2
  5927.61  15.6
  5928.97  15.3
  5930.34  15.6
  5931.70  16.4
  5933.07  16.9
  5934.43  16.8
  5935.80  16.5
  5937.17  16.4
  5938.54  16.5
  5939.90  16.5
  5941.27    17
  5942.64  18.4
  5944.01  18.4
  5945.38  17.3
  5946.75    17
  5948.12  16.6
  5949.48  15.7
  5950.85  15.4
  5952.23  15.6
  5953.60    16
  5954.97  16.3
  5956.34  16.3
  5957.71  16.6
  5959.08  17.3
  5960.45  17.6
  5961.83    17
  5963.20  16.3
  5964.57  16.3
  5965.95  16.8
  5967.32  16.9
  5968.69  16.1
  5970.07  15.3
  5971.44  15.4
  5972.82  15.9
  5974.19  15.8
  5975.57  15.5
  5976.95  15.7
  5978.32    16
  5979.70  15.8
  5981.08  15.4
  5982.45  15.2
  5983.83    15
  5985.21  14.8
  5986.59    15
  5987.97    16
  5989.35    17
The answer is 0.96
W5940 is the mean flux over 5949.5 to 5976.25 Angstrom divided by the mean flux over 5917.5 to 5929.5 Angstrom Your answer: 1.01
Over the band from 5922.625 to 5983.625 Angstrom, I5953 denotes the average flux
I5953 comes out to 16.3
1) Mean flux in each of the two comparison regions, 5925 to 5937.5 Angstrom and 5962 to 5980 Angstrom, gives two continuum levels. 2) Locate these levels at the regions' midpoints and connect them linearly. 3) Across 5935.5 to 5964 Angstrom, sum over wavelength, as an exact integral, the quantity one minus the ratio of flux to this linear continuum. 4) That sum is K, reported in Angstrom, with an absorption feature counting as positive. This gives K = -1.04 Angstrom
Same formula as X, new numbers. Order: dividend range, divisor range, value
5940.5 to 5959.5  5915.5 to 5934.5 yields 1.04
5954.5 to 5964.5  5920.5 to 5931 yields 1.04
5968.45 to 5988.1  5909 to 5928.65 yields 0.96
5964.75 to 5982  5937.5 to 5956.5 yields 0.95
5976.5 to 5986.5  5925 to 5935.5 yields 0.95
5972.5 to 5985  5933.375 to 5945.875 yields 0.91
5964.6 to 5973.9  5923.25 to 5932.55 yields 1.00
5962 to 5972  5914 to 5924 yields 1.03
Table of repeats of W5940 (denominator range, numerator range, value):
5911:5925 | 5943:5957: 1.03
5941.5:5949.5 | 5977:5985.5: 0.89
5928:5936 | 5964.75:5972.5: 0.99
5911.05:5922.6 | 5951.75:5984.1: 1.01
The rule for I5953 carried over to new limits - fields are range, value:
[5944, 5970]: 16.5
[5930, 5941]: 16.5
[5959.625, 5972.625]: 16.4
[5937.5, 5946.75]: 17.3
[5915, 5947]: 16.4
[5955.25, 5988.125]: 16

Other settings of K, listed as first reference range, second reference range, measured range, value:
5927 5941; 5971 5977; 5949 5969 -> -0.7 Angstrom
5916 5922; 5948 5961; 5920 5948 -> -1.1 Angstrom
